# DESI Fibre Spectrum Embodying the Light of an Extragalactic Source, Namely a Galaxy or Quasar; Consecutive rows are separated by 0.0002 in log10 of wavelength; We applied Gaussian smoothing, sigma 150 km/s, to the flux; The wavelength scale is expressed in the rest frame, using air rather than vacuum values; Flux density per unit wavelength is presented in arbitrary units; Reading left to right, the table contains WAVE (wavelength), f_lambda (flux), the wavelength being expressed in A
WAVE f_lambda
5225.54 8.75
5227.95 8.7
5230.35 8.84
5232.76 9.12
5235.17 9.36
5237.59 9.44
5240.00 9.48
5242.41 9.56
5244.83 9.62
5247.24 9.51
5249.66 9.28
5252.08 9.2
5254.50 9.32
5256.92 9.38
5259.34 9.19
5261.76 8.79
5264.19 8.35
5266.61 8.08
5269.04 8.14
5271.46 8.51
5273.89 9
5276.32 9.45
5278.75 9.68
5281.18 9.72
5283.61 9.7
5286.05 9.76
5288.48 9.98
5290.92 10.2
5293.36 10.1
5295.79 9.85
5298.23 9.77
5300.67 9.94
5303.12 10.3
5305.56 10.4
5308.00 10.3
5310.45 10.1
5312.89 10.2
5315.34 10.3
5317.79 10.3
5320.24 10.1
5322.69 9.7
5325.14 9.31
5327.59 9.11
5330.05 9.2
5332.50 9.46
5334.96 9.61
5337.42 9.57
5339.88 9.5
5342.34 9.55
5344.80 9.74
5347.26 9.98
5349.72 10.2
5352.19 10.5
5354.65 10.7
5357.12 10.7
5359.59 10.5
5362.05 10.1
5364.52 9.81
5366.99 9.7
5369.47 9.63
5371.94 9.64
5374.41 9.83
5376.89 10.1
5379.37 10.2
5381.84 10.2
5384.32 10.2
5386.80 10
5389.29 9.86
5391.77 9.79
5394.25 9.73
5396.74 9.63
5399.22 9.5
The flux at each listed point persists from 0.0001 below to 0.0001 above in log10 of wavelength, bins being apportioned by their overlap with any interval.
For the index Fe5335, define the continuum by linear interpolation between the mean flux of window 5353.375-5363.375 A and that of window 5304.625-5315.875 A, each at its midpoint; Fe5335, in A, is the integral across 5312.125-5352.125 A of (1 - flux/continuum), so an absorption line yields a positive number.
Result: 2.36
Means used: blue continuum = 10.3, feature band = 9.75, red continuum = 10.5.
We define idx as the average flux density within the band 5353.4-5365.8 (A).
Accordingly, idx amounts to 10.4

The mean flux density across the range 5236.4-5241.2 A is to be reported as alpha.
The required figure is 9.47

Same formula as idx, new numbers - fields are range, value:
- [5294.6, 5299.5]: 9.81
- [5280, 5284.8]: 9.72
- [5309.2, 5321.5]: 10.2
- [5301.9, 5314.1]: 10.3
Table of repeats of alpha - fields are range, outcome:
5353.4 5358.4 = 10.7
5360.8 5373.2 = 9.78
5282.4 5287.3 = 9.73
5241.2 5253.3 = 9.43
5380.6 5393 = 10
